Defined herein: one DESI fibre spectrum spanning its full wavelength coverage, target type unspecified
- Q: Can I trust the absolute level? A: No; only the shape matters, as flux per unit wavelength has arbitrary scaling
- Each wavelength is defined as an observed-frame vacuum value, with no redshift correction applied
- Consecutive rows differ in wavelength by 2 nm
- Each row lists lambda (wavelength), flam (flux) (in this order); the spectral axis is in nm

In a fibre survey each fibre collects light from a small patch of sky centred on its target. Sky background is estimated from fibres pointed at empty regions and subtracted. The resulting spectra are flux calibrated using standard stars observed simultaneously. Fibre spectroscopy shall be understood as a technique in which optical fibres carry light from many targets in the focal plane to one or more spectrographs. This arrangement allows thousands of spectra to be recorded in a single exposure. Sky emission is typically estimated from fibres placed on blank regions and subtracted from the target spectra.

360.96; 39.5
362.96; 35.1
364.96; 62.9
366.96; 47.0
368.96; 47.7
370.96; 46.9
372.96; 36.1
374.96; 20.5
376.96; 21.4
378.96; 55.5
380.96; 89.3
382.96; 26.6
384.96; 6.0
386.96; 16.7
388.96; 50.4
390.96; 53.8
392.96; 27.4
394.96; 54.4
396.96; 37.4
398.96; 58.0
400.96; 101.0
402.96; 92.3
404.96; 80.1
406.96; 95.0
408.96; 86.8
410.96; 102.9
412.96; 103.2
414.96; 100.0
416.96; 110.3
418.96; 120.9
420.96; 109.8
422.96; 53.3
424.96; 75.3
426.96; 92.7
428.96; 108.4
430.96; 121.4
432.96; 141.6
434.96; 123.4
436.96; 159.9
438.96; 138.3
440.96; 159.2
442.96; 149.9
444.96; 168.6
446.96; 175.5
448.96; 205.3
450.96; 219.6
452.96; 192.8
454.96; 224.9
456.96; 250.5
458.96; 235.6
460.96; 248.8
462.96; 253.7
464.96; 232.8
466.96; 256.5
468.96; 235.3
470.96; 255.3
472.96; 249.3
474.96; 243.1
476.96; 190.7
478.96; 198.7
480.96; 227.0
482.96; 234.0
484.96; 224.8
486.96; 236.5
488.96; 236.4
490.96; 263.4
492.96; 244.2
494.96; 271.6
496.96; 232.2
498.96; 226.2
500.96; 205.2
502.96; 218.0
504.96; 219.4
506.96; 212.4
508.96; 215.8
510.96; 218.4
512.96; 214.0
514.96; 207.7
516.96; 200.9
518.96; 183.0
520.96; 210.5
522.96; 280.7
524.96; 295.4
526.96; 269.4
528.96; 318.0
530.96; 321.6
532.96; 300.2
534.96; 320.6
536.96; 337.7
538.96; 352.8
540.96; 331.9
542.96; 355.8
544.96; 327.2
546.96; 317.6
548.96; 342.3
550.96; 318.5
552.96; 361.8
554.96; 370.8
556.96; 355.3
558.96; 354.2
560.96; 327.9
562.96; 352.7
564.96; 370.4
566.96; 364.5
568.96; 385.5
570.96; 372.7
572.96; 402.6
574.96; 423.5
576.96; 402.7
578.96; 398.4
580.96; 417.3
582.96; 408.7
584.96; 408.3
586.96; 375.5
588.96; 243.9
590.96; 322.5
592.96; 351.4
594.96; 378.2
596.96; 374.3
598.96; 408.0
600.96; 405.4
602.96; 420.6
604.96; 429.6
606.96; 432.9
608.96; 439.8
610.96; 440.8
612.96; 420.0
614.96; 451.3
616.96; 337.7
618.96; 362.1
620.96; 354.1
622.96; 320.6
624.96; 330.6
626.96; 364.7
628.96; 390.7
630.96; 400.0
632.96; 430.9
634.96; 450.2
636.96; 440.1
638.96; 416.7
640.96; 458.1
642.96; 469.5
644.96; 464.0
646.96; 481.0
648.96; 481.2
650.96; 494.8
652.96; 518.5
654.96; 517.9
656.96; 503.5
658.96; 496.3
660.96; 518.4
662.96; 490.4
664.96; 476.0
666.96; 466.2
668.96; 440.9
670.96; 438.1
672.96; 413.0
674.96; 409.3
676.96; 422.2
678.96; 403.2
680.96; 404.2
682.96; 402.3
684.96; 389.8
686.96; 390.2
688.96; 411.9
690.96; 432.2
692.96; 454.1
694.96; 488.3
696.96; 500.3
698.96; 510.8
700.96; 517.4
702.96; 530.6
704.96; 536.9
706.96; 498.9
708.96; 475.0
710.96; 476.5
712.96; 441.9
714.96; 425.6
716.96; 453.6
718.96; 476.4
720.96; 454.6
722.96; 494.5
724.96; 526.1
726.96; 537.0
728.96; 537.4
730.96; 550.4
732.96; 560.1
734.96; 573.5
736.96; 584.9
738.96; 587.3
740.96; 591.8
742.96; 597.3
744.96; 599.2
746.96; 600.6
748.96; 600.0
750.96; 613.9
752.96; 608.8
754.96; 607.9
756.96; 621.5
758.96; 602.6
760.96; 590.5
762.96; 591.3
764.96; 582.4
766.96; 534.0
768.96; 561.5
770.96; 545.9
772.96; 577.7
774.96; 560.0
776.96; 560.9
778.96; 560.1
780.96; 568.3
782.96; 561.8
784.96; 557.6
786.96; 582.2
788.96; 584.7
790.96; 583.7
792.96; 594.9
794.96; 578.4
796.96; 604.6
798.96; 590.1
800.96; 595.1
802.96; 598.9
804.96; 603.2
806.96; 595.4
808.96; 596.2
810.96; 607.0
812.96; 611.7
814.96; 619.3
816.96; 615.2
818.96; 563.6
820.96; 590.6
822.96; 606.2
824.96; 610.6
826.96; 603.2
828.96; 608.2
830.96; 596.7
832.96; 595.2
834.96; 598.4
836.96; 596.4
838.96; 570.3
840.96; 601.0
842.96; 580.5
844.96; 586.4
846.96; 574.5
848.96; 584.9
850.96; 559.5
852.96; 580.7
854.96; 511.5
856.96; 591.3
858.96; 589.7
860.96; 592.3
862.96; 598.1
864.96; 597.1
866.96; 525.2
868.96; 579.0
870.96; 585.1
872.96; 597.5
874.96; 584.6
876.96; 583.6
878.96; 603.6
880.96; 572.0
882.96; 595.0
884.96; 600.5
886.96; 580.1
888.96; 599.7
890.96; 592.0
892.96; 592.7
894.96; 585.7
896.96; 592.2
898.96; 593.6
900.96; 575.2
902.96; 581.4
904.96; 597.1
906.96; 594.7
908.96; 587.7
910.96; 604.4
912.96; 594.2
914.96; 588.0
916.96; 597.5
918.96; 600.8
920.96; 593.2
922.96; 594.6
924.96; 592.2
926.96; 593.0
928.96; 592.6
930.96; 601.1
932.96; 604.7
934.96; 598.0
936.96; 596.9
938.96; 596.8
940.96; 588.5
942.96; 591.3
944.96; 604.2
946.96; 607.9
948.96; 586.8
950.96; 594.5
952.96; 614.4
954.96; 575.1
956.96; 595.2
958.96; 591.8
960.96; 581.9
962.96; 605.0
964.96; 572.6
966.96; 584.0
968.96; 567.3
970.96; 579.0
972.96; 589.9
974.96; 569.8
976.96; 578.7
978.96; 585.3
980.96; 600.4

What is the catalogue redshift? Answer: 0.00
